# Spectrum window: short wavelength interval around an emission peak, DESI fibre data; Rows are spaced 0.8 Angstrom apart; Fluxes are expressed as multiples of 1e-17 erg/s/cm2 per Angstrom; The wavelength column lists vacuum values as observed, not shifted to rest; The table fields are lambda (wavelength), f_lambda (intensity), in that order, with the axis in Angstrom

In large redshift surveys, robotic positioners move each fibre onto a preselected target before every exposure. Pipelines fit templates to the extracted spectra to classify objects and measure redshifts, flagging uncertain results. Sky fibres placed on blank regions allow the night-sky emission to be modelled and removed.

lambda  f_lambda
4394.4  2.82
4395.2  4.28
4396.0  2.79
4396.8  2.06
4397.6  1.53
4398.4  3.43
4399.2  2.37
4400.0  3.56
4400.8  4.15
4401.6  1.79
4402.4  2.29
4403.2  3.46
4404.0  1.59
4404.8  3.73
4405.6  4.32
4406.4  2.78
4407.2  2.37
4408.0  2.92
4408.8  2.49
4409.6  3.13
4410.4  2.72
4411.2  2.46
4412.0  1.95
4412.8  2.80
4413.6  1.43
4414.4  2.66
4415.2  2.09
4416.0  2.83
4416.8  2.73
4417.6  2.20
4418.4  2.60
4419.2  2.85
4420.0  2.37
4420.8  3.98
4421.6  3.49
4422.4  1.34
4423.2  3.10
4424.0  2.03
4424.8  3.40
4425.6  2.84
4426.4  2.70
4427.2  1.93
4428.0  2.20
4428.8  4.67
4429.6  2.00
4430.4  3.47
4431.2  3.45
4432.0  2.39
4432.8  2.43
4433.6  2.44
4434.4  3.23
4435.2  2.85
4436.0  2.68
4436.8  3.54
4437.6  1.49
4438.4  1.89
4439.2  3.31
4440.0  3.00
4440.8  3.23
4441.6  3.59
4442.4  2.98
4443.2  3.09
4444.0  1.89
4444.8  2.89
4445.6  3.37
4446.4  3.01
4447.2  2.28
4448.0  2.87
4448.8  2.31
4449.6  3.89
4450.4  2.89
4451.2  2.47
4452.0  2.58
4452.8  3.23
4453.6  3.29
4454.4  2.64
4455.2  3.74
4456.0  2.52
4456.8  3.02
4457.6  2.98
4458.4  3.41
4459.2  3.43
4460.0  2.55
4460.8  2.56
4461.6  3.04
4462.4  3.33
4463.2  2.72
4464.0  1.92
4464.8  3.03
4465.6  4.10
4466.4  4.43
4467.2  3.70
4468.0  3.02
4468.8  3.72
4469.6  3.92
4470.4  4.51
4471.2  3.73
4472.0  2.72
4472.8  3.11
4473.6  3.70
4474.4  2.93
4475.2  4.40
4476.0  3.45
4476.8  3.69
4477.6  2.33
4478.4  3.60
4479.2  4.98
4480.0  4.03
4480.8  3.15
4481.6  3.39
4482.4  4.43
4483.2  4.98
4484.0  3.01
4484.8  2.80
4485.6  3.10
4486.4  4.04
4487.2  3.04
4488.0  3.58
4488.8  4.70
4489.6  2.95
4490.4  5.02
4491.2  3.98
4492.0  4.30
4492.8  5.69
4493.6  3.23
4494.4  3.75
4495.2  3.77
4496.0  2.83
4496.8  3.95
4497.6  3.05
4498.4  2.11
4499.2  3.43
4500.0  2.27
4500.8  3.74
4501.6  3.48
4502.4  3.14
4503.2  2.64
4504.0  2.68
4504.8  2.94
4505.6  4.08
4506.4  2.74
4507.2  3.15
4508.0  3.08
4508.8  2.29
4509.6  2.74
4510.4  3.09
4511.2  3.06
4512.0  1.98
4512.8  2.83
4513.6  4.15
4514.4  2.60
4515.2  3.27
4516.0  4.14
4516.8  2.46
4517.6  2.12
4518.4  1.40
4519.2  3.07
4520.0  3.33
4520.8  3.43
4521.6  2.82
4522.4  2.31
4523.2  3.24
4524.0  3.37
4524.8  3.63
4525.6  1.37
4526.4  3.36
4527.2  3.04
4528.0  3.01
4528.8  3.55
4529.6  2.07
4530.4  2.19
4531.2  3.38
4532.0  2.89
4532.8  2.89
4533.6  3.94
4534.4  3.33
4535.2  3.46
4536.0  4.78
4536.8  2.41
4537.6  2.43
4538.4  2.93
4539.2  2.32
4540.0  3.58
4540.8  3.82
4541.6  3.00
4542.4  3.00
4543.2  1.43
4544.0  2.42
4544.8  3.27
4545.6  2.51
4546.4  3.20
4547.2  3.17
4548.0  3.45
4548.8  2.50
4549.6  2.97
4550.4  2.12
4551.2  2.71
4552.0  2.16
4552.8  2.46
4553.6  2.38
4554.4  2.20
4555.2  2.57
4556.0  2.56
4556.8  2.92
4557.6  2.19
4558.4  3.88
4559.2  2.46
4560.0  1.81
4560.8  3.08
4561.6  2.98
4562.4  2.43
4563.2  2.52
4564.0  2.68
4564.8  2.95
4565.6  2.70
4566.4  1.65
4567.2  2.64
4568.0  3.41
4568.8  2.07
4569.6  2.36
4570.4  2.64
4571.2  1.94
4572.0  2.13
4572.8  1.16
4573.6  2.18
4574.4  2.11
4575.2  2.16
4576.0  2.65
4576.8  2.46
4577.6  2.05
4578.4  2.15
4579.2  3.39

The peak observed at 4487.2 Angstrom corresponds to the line Mg II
